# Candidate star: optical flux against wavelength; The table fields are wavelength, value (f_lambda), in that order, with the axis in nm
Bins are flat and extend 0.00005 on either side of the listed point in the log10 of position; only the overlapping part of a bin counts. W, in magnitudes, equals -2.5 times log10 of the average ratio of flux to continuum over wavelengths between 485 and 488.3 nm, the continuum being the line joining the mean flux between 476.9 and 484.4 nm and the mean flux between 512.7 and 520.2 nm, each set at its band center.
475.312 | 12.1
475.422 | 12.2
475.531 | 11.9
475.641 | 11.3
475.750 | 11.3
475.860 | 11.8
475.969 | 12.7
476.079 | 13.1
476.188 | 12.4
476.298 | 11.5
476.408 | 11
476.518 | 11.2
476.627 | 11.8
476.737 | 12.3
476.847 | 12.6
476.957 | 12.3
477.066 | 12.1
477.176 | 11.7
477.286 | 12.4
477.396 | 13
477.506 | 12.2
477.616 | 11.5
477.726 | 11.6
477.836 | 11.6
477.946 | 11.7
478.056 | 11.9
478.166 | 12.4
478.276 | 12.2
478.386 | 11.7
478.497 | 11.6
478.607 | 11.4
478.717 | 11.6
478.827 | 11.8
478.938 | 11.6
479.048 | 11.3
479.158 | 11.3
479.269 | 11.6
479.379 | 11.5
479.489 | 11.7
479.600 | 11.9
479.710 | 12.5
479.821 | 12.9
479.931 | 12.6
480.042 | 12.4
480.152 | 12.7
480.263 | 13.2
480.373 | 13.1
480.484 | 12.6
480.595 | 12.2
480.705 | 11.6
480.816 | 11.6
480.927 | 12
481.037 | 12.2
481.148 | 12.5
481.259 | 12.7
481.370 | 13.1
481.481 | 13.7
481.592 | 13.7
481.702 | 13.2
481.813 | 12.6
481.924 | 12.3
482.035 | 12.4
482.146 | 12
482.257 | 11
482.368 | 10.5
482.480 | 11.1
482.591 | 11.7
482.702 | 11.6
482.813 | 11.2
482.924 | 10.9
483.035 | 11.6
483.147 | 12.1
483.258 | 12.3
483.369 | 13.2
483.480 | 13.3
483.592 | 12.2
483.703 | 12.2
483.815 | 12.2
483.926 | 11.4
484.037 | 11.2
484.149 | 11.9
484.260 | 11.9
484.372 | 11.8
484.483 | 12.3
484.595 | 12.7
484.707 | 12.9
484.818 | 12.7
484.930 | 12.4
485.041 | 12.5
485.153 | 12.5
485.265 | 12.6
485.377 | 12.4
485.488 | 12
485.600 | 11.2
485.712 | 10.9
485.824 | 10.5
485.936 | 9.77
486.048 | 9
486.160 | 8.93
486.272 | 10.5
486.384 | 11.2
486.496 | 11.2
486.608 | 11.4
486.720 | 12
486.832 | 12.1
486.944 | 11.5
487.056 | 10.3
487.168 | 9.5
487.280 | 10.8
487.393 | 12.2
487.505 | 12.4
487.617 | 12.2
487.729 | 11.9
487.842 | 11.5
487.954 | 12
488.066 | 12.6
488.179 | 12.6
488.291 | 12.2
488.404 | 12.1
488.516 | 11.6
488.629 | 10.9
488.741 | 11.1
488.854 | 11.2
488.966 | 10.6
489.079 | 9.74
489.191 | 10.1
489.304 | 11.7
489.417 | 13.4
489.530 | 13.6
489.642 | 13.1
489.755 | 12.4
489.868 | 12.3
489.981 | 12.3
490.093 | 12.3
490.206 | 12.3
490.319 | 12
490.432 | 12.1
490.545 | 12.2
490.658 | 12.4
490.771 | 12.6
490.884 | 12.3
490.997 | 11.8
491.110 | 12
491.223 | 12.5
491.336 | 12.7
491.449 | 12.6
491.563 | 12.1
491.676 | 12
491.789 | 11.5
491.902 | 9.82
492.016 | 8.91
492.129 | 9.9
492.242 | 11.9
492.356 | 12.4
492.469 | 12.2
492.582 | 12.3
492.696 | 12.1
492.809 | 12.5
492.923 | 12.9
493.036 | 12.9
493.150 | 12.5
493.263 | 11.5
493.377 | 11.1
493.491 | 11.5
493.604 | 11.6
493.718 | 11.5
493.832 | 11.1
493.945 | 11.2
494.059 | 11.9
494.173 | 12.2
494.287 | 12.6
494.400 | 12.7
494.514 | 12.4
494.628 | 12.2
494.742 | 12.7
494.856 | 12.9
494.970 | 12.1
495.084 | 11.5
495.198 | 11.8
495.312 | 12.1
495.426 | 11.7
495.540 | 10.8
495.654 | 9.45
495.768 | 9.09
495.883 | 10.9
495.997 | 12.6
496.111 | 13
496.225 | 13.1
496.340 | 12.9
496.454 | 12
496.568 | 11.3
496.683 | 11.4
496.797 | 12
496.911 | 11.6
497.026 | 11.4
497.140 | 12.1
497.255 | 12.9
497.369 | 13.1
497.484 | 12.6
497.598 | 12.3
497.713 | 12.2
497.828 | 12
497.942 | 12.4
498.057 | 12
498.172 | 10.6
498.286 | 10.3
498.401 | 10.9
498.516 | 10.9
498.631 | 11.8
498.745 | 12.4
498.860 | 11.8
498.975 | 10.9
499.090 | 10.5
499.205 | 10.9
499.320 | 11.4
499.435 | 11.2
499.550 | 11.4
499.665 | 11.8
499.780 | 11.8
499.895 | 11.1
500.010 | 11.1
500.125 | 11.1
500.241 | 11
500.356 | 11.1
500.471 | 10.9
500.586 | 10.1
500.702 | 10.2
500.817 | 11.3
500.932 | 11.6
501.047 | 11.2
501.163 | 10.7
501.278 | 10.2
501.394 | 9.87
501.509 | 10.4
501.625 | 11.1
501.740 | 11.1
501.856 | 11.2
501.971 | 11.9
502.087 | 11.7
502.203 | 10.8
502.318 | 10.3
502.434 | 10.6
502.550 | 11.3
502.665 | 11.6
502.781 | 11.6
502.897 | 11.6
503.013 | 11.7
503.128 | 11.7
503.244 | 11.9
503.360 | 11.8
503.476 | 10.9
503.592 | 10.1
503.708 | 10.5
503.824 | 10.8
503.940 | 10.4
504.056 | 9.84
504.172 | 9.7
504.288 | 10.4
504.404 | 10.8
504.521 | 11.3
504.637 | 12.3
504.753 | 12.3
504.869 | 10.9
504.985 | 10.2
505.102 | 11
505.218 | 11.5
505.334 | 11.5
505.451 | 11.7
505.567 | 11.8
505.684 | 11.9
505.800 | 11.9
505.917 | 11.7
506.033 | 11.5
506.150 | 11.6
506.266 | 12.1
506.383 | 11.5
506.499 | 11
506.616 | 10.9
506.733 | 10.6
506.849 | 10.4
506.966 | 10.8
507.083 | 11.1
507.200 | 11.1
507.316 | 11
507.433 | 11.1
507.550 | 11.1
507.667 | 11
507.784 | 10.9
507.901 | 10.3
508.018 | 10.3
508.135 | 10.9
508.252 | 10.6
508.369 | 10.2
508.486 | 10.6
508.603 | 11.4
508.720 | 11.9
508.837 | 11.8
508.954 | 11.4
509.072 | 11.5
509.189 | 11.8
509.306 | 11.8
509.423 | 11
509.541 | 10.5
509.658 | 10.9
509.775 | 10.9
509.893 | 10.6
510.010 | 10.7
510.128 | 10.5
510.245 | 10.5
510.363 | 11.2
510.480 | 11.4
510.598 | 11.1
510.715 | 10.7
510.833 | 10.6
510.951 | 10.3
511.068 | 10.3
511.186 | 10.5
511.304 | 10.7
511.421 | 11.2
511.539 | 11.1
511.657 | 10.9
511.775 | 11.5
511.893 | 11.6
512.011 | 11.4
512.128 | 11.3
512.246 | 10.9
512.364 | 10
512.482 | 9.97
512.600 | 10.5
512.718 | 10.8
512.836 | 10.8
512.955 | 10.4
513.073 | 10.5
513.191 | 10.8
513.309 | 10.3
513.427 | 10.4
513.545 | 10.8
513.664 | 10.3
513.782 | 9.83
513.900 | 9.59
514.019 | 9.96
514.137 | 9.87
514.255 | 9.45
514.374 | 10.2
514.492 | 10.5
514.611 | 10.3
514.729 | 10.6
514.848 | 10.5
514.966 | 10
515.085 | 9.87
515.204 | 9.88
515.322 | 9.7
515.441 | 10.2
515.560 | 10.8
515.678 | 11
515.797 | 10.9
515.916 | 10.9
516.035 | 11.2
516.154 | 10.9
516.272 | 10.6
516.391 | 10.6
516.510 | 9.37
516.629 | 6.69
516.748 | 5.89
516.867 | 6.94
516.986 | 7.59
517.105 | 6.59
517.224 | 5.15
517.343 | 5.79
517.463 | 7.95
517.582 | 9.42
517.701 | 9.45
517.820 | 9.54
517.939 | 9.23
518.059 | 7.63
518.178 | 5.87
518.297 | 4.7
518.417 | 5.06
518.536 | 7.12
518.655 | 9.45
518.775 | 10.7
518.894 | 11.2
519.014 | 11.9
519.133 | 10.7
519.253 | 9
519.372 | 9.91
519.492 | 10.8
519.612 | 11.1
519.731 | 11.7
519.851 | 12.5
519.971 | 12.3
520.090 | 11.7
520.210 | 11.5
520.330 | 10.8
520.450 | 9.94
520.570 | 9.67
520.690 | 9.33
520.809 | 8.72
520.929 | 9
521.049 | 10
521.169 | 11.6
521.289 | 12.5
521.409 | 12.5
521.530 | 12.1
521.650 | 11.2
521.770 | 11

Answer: 0.02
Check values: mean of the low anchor 12.1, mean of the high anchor 9.61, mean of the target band 11.4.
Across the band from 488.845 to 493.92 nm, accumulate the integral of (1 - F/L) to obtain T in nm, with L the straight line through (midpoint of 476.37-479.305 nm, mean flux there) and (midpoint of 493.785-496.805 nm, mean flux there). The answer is -0.02 nm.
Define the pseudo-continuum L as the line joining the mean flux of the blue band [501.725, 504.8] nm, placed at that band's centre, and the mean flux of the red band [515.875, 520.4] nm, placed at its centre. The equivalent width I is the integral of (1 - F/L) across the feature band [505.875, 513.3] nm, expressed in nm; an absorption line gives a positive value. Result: -0.47 nm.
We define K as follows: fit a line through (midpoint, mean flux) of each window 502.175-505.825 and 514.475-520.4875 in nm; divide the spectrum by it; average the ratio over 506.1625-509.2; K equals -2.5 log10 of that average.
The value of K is -0.04 mag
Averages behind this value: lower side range 11.1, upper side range 9.47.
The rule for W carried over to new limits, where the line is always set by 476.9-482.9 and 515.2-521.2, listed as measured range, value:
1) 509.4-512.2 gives -0.10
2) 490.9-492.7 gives -0.04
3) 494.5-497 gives -0.08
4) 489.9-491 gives -0.08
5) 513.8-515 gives -0.05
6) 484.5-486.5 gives 0.02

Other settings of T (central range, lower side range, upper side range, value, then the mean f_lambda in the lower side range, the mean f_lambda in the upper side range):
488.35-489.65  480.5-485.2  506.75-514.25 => 0.04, 12.2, 10.8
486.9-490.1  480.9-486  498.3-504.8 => 0.02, 12.1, 11.1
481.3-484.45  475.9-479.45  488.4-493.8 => -0.06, 11.9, 11.8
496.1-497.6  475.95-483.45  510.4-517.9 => -0.16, 12.1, 9.98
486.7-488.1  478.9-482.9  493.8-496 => 0.04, 12.2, 11.7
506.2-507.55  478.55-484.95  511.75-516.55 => -0.03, 12.1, 10.5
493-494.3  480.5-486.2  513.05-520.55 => -0.06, 11.9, 9.61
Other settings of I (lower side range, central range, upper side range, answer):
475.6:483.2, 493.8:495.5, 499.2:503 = -0.11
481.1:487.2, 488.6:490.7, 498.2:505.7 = -0.06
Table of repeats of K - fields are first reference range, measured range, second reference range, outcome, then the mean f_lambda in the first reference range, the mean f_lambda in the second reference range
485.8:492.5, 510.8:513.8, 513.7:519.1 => -0.13 mag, 11.6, 9.14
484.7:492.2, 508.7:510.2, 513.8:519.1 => -0.15 mag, 11.6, 9.12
